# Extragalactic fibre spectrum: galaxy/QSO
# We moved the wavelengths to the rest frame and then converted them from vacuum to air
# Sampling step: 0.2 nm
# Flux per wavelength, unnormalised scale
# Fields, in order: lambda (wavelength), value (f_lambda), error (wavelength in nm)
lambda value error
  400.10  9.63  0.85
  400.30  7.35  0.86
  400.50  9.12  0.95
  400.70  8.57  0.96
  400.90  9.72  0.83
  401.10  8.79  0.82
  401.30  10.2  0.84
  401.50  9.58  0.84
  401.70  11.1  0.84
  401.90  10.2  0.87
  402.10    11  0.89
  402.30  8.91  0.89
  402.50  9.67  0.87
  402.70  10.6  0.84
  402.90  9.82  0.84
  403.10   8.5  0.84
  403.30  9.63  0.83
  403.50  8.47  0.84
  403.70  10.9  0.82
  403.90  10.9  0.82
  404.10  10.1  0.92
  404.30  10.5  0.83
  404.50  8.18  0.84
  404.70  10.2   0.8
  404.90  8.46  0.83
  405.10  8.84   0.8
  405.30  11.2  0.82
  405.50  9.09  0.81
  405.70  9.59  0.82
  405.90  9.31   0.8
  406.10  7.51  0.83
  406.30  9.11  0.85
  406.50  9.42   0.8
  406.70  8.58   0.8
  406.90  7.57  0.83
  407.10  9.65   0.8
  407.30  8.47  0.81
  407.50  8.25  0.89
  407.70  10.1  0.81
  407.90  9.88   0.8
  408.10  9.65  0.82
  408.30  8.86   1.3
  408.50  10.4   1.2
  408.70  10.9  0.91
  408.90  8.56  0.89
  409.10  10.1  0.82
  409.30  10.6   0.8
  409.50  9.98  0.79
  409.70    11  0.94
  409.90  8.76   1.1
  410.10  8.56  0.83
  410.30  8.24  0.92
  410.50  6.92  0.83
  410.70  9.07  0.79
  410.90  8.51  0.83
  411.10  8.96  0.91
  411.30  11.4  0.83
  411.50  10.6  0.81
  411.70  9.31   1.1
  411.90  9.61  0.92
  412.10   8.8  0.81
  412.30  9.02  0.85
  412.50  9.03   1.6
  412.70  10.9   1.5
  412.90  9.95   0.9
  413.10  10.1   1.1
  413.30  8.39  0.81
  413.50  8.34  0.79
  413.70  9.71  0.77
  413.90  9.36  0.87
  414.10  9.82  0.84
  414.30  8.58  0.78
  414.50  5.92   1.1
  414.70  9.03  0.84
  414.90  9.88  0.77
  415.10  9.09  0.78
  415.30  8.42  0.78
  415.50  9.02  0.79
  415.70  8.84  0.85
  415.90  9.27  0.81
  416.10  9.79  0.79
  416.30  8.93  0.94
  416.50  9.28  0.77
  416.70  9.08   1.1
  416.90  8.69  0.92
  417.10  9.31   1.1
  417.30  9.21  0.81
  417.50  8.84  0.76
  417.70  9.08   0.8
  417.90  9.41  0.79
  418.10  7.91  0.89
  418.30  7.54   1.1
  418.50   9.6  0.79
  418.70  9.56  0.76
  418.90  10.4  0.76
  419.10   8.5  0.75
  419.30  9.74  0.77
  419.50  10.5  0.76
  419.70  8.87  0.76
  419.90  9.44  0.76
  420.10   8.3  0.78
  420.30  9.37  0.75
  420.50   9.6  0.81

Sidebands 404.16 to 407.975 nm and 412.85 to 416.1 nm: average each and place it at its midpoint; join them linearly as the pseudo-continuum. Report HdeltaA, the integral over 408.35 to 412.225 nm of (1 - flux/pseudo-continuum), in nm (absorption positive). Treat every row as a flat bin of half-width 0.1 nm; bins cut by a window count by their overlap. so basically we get -0.17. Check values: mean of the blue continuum 9.16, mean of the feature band 9.48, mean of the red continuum 8.99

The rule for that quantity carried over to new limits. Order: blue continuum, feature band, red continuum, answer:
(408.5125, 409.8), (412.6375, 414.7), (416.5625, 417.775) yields 0.10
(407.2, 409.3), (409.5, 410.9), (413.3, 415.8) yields 0.08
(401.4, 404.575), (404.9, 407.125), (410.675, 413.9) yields 0.17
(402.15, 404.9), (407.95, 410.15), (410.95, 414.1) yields -0.04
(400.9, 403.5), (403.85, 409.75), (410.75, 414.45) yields 0.09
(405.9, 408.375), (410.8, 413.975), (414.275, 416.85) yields -0.22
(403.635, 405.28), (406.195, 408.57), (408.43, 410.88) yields 0.10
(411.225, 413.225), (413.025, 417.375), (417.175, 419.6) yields 0.24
